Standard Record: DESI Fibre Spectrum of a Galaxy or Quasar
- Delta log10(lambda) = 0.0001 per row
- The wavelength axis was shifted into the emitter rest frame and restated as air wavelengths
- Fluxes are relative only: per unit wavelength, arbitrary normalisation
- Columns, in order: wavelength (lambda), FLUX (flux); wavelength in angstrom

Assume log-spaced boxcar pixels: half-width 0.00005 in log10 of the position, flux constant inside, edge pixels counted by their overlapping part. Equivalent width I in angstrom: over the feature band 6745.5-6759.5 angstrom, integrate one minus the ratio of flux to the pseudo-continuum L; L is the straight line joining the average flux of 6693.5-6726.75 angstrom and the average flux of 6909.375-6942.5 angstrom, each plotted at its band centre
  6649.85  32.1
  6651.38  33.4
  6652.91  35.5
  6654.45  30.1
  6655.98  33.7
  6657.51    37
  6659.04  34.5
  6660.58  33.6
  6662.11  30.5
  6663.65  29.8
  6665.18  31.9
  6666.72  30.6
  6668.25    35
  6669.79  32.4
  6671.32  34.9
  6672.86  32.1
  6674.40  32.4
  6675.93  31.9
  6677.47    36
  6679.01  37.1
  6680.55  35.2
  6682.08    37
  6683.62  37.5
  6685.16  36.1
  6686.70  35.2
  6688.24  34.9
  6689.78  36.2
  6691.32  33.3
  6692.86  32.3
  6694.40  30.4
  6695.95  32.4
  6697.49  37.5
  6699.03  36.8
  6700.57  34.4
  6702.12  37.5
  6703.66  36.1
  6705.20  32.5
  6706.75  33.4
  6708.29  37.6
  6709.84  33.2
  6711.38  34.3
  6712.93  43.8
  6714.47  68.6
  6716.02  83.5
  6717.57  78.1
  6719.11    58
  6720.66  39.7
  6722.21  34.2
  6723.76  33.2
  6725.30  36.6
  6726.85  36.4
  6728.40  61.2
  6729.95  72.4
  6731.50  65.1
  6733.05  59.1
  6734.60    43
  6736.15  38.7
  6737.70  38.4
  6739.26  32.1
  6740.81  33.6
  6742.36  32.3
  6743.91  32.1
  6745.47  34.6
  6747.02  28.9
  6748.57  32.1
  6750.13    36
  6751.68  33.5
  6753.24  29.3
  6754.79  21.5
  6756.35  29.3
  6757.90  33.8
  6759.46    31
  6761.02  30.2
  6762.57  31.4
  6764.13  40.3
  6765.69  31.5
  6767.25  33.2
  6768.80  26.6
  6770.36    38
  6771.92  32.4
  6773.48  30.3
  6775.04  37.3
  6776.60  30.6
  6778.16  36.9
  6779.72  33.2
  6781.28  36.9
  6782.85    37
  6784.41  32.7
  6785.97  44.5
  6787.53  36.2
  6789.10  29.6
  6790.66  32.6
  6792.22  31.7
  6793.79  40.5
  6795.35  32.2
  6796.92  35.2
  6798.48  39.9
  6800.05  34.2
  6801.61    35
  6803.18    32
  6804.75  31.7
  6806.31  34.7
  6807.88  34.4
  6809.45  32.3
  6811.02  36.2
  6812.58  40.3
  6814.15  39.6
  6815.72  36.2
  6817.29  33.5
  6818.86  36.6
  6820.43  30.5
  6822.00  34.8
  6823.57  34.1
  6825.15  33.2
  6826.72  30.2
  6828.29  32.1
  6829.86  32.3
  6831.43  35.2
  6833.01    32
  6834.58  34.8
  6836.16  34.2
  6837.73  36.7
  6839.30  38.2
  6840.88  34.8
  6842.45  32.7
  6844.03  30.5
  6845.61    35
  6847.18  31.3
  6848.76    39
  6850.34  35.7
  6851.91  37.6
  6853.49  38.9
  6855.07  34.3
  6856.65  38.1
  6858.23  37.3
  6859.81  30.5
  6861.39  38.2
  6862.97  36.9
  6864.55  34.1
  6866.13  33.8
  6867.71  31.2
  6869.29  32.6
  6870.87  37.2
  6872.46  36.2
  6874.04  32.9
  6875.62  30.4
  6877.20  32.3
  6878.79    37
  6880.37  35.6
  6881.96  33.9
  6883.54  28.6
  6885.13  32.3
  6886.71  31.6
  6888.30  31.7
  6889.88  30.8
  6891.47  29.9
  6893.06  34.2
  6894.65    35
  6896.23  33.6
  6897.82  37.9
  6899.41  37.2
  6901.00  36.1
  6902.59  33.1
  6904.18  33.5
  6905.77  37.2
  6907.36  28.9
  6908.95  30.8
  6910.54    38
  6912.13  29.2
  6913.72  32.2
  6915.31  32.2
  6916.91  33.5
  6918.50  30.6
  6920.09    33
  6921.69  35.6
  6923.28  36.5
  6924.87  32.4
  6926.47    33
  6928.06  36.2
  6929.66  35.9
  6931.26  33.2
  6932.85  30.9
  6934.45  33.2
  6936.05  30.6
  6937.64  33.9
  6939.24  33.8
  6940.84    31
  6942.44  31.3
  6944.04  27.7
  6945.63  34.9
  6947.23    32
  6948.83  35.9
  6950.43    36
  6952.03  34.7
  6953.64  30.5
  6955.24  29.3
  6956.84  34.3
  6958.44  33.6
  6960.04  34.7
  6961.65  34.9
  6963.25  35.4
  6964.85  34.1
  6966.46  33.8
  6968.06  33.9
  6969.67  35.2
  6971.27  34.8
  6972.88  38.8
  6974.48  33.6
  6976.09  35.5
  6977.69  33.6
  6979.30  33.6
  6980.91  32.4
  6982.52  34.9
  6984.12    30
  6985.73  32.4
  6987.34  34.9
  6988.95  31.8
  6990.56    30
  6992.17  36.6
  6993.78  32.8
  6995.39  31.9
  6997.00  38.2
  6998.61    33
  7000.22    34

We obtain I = 3.36 angstrom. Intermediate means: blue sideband 42.3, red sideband 33.2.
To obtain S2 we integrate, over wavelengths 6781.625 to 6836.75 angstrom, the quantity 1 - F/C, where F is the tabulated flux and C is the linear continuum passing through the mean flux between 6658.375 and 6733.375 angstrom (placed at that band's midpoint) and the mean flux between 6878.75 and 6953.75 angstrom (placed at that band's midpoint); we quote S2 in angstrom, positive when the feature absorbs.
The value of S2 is 2.87 angstrom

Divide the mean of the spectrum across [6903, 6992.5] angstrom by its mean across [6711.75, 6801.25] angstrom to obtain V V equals 0.9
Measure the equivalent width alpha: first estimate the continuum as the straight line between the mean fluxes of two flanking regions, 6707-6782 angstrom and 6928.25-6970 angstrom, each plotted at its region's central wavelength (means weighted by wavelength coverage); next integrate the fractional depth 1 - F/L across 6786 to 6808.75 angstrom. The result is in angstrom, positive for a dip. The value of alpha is 2.0 angstrom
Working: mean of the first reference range 39.6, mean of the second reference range 33.3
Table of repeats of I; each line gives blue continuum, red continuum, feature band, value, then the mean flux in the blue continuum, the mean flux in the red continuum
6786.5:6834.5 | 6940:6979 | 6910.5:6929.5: 0.3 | 34.4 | 33.7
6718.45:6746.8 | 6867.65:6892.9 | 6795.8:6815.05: 1.3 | 43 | 32.8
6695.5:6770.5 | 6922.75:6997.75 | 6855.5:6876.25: 0.9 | 39.8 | 33.6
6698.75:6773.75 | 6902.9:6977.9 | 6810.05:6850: 2.5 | 39.7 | 33.5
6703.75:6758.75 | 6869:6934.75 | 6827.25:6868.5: 1.5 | 41.9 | 33.5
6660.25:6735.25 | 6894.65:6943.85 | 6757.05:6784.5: 3.3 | 40.4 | 33.4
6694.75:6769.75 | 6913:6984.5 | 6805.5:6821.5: 0.8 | 39.7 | 33.5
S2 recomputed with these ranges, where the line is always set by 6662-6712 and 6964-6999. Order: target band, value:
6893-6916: 0.0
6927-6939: 0.2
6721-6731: -3.4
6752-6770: 1.7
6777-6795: -0.7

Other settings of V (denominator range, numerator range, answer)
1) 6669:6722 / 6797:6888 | 0.87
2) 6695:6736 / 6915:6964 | 0.72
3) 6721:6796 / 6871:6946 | 0.91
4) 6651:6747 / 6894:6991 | 0.86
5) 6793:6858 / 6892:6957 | 0.96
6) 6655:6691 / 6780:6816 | 1.04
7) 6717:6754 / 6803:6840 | 0.82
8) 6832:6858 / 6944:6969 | 0.95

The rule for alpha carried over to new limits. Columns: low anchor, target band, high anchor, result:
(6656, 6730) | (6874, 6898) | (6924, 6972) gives 1.27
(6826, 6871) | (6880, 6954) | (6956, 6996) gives 2.29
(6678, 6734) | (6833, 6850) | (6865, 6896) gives 0.29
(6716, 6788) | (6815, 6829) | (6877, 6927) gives 1.05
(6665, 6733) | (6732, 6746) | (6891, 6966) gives 0.24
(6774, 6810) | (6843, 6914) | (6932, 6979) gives 0.16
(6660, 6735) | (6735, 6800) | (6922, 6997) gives 8.15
